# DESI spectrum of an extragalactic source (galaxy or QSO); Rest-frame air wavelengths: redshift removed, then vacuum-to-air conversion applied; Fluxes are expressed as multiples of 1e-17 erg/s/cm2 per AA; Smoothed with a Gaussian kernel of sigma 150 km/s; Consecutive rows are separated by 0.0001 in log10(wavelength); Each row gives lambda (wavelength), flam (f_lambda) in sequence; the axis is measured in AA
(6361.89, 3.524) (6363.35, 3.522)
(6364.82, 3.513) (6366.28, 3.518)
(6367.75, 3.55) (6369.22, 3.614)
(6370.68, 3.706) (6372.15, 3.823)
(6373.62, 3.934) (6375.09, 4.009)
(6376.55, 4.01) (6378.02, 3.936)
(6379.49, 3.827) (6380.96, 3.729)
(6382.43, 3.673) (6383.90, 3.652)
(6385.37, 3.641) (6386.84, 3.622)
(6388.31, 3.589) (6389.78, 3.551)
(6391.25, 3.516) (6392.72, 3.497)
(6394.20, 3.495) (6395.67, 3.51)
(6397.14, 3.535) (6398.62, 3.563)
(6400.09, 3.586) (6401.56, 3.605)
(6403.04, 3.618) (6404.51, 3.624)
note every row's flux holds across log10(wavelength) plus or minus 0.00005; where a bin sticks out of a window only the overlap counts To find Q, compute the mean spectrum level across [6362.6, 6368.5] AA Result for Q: 3.53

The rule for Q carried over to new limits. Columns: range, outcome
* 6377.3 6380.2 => 3.88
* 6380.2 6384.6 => 3.68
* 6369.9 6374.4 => 3.82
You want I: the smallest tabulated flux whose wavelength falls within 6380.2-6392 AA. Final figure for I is 3.516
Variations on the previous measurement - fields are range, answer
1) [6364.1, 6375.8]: 3.513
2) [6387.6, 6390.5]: 3.551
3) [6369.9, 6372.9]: 3.706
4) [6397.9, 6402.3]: 3.563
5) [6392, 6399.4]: 3.495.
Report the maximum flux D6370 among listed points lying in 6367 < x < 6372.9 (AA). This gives 3.823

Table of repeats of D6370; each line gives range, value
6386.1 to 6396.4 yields 3.622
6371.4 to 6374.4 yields 3.934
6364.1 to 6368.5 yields 3.55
